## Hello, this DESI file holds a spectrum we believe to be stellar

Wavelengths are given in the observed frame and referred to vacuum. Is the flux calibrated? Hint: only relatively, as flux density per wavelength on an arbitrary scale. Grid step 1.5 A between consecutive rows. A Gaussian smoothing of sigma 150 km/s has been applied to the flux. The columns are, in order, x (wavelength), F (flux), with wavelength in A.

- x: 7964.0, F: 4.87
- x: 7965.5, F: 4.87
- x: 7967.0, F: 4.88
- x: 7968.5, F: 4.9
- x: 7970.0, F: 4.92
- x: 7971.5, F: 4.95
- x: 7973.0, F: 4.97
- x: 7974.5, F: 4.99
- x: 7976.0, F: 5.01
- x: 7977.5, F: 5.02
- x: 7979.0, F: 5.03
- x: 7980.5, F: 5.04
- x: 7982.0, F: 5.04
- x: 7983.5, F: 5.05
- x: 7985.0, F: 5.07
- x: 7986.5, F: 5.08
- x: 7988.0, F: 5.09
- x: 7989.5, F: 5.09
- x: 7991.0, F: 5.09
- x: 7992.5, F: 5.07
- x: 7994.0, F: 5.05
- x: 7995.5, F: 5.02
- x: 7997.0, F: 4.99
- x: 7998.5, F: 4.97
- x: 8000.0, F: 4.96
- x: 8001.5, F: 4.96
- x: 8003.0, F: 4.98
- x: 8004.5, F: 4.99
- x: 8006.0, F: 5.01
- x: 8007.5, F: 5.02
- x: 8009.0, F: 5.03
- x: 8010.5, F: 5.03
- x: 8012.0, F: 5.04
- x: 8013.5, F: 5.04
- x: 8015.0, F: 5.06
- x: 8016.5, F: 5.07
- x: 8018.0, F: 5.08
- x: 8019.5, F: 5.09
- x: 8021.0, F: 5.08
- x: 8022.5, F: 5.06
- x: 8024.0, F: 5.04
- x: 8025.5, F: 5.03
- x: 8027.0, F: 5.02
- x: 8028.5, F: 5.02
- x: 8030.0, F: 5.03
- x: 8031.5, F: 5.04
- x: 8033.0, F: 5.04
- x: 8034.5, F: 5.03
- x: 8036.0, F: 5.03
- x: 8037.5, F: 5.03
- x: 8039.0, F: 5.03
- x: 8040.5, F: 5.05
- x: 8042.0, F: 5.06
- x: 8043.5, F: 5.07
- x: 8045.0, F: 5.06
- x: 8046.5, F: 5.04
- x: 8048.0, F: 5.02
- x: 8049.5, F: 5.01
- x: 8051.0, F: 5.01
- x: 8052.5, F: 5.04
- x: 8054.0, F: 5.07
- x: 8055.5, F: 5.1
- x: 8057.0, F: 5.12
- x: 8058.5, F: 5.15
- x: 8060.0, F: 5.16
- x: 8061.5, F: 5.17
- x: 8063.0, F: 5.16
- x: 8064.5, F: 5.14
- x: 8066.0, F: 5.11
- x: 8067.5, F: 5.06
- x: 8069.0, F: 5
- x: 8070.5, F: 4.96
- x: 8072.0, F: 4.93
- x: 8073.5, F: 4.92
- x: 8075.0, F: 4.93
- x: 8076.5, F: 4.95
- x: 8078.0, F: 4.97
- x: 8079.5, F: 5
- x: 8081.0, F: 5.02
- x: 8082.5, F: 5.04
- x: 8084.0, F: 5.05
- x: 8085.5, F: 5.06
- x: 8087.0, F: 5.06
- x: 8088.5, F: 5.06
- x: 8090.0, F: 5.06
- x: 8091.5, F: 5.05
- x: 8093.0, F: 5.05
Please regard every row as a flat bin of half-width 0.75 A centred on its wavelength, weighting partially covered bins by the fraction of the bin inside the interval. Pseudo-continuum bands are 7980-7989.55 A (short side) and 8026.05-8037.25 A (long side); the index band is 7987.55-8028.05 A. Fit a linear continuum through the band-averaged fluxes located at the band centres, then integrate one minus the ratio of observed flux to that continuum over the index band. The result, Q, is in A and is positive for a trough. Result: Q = 0.1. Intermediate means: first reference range 5.06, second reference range 5.03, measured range 5.04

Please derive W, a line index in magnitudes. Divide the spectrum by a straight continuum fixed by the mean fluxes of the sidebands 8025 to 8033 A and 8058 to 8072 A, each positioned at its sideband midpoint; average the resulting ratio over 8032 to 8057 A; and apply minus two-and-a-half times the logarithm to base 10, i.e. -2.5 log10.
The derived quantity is 0.00 mag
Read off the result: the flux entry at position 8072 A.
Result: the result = 4.93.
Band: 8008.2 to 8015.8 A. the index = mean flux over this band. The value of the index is 5.04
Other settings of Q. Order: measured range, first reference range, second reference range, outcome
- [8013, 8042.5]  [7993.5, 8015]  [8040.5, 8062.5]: -0.02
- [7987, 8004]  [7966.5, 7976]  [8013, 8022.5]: -0.05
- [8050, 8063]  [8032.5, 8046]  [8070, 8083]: -0.25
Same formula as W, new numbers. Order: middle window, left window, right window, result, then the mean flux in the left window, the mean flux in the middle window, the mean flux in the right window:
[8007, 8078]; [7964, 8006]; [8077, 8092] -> -0.01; 5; 5.05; 5.04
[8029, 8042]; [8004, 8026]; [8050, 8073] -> 0.00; 5.05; 5.04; 5.08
